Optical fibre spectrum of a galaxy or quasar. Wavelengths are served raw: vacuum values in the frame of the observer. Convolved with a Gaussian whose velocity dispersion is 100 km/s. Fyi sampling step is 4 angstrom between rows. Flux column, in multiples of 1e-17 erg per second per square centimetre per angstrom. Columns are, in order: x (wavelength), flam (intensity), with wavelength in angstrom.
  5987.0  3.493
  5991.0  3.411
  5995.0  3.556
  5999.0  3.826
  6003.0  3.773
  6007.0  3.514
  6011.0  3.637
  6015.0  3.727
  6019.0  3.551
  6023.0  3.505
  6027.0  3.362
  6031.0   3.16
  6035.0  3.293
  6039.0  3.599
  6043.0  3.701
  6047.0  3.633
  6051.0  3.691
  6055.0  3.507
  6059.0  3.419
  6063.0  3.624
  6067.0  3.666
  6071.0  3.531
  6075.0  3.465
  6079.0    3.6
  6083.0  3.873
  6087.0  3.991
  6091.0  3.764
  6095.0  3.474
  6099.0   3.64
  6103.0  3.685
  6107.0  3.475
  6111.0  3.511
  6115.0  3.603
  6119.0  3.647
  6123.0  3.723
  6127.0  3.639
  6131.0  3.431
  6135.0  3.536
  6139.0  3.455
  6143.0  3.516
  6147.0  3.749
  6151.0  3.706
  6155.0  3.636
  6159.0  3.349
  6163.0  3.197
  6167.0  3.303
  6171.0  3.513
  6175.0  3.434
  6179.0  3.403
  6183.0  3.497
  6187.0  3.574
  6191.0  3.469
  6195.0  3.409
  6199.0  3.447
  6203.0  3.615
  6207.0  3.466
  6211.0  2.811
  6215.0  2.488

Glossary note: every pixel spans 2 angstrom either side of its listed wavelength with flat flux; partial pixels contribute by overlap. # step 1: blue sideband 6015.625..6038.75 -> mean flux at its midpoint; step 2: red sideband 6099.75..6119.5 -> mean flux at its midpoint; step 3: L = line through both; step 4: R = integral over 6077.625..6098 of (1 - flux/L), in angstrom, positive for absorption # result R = -1.16 angstrom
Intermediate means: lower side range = 3.41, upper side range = 3.58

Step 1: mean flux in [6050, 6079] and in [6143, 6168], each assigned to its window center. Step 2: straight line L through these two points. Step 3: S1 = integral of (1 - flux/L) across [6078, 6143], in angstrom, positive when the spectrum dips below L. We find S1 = -1.79 angstrom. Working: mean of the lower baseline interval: 3.56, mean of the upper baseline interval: 3.5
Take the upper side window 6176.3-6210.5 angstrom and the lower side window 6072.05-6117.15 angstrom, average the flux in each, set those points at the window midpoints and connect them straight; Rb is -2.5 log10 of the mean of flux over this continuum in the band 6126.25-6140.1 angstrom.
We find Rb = 0.02 mag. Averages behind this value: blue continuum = 3.64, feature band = 3.51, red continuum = 3.45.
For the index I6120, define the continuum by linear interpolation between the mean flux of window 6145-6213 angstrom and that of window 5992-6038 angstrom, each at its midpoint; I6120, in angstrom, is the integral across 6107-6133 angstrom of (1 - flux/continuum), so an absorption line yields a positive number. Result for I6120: -0.8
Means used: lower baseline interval 3.54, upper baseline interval 3.45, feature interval 3.58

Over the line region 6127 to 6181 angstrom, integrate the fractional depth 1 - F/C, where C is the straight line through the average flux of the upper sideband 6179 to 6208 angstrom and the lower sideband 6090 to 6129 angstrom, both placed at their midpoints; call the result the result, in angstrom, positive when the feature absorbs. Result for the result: 0.97 angstrom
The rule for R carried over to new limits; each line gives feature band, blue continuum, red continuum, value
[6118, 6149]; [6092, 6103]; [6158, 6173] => -1.1 angstrom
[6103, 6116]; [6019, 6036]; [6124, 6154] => -0.1 angstrom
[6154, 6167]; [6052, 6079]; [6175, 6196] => 0.5 angstrom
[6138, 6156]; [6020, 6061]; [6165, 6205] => -0.8 angstrom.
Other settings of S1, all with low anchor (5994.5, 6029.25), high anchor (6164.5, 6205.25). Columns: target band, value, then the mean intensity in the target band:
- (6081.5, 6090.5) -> -0.9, 3.91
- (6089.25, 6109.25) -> -0.4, 3.6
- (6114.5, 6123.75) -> -0.4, 3.66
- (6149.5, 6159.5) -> -0.3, 3.59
